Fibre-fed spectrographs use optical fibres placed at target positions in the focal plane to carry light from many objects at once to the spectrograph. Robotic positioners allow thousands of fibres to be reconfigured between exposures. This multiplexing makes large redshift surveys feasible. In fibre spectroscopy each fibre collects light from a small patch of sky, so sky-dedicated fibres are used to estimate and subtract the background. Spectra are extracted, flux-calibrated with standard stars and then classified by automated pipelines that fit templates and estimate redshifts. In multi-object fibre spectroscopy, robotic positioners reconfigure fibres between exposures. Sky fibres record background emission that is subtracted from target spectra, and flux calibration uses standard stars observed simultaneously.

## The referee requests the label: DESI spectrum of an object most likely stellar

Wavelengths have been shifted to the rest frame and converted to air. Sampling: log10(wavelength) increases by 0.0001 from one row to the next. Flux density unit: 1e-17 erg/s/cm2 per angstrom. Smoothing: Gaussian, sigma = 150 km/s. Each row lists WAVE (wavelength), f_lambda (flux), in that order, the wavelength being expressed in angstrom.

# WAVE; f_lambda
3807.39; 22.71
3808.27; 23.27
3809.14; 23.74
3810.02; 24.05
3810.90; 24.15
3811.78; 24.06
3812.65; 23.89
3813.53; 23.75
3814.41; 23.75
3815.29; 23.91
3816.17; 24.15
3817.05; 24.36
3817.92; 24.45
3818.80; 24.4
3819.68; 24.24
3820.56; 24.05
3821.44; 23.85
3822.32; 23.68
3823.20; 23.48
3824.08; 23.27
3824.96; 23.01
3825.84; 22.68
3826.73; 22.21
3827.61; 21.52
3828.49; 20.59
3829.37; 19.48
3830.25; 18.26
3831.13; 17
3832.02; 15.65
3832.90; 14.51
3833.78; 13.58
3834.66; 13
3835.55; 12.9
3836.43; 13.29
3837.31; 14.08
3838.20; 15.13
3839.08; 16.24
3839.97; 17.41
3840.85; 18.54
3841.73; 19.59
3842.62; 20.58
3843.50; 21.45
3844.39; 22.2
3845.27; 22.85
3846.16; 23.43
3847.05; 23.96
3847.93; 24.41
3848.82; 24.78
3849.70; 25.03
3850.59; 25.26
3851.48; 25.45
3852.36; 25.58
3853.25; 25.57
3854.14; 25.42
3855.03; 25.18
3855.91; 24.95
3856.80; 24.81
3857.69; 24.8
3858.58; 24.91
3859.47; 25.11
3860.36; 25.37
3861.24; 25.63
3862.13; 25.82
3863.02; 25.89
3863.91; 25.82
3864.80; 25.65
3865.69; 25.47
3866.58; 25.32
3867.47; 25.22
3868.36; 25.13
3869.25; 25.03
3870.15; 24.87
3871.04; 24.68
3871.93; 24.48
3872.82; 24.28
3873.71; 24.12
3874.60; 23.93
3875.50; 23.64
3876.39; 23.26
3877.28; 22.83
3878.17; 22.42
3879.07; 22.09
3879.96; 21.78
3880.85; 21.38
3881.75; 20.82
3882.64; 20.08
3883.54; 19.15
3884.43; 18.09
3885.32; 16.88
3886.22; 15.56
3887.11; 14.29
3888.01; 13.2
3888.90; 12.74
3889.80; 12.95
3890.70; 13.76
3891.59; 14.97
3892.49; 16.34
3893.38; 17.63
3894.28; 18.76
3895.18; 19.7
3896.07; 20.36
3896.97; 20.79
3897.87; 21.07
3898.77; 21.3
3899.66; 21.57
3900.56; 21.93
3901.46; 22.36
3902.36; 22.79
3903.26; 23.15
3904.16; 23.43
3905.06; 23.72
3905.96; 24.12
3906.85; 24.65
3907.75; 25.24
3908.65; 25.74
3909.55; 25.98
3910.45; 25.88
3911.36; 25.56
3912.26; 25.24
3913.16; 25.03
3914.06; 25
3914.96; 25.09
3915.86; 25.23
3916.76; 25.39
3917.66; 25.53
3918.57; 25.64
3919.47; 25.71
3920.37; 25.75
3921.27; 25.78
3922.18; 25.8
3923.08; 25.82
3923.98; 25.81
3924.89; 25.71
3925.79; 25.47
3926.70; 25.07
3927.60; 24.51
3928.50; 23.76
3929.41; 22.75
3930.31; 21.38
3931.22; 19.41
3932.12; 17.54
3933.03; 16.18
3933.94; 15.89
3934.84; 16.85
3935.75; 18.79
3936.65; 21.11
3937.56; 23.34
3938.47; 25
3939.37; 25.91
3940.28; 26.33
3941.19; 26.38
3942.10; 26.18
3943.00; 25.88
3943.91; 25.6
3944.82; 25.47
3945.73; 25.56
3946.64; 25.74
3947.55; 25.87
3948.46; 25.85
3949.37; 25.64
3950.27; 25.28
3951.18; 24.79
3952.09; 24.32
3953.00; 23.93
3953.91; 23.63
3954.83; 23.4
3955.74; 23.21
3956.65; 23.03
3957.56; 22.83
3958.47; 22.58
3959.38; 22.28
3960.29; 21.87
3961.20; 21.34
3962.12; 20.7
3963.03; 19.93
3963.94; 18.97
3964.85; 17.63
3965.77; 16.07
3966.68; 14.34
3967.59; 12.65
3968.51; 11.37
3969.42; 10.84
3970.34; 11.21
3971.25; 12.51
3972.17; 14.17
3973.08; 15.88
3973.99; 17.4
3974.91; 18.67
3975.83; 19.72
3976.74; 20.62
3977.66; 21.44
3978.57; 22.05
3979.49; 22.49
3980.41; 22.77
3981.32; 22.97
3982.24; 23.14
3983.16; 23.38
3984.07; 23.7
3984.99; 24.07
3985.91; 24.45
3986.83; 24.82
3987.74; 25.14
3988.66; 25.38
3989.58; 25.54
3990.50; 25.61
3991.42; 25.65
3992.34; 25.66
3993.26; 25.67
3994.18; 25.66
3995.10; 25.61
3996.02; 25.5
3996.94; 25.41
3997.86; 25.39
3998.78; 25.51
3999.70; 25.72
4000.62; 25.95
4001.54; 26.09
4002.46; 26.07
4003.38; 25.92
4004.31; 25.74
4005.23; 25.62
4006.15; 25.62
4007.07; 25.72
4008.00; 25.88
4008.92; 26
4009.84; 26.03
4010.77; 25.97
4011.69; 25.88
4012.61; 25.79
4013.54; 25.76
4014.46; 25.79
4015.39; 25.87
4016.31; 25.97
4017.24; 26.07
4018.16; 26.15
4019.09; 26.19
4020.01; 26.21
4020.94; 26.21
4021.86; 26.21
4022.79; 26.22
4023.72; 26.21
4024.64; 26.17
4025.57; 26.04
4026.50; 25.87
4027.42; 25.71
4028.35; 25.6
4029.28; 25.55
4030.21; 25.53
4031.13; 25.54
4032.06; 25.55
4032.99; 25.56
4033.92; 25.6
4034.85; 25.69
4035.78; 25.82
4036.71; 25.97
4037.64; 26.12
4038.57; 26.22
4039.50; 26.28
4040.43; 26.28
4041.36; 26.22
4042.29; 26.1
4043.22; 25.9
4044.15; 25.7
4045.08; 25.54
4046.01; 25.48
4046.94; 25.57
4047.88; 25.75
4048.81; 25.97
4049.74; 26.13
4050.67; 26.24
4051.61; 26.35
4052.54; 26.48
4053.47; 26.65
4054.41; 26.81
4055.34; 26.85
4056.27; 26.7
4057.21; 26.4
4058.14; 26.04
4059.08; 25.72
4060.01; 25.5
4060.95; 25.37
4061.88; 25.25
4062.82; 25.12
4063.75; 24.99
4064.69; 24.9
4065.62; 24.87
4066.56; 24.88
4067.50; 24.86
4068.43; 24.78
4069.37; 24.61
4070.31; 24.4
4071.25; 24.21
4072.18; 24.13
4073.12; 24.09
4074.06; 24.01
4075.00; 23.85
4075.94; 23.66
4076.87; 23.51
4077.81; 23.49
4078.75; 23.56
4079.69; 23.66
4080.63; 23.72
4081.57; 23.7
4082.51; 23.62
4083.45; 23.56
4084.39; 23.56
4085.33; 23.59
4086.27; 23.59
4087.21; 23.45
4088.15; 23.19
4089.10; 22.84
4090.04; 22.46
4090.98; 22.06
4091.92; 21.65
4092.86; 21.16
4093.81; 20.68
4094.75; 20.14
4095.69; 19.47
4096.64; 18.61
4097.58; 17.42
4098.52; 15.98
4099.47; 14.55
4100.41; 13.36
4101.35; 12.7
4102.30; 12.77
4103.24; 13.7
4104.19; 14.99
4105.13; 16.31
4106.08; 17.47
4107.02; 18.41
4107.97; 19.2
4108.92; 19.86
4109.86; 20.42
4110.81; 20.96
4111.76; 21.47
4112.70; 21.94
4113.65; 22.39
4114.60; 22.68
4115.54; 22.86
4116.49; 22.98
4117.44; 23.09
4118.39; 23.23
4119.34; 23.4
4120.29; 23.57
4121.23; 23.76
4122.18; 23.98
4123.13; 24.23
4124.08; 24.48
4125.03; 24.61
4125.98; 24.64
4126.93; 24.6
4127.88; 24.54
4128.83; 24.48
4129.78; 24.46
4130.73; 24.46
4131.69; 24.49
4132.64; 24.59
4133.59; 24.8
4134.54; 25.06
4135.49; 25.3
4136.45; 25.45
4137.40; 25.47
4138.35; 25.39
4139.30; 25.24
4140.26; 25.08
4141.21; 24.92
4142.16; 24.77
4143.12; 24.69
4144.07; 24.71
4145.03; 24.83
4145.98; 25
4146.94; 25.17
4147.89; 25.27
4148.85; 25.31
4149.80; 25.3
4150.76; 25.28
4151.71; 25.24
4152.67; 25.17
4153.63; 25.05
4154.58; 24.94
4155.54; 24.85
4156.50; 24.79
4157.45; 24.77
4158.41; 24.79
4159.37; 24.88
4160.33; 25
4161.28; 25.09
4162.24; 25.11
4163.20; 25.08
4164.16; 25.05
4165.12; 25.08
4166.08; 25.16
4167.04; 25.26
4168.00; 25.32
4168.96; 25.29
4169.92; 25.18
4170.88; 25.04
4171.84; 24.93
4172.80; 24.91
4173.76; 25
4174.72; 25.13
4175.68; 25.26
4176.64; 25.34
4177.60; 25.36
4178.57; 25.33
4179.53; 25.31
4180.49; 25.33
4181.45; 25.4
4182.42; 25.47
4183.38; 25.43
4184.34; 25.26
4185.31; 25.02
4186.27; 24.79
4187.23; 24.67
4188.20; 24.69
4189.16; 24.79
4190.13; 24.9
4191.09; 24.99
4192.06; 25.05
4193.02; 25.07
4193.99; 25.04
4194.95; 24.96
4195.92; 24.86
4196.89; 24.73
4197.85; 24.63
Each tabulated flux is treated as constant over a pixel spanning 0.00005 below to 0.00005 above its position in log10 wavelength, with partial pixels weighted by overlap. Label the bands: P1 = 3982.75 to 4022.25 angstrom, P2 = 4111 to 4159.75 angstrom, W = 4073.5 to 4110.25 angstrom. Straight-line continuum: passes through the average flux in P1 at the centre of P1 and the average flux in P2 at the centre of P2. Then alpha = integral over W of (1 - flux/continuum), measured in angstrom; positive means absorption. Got 6.6 angstrom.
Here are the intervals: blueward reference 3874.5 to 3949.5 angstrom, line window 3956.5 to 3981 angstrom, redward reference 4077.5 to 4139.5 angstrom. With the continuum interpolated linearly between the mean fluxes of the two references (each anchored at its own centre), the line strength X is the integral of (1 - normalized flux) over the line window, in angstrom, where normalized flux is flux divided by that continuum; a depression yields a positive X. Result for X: 4.3 angstrom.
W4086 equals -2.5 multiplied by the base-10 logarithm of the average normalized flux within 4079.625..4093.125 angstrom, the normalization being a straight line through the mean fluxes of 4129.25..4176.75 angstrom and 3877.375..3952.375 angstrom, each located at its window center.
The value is 0.06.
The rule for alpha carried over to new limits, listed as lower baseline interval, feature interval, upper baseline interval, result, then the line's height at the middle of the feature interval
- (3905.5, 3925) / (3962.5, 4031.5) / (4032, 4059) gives 6.83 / 25.8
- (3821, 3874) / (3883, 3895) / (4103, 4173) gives 3.52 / 22.4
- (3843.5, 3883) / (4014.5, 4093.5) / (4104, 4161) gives -4.05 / 23.9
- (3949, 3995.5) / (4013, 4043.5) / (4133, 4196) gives -4.84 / 22.4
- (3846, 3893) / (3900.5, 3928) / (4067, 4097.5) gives -2.90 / 22.6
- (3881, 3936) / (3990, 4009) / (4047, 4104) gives -2.86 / 22.3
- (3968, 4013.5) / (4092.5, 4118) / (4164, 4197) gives 5.83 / 24.3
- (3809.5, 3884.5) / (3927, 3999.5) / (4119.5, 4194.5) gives 4.16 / 23.4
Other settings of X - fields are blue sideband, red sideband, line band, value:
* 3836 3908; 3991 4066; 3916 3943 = -0.22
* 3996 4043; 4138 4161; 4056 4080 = 0.81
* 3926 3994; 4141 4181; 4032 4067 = -3.92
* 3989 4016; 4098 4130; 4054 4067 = -1.46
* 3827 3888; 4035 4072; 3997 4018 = -0.91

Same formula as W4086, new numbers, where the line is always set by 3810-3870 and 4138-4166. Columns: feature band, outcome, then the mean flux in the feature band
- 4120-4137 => 0.01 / 24.5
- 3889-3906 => 0.16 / 19.8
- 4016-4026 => -0.10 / 26.1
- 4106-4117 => 0.17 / 21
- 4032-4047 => -0.08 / 25.9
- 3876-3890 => 0.21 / 18.7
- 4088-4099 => 0.20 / 20.4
